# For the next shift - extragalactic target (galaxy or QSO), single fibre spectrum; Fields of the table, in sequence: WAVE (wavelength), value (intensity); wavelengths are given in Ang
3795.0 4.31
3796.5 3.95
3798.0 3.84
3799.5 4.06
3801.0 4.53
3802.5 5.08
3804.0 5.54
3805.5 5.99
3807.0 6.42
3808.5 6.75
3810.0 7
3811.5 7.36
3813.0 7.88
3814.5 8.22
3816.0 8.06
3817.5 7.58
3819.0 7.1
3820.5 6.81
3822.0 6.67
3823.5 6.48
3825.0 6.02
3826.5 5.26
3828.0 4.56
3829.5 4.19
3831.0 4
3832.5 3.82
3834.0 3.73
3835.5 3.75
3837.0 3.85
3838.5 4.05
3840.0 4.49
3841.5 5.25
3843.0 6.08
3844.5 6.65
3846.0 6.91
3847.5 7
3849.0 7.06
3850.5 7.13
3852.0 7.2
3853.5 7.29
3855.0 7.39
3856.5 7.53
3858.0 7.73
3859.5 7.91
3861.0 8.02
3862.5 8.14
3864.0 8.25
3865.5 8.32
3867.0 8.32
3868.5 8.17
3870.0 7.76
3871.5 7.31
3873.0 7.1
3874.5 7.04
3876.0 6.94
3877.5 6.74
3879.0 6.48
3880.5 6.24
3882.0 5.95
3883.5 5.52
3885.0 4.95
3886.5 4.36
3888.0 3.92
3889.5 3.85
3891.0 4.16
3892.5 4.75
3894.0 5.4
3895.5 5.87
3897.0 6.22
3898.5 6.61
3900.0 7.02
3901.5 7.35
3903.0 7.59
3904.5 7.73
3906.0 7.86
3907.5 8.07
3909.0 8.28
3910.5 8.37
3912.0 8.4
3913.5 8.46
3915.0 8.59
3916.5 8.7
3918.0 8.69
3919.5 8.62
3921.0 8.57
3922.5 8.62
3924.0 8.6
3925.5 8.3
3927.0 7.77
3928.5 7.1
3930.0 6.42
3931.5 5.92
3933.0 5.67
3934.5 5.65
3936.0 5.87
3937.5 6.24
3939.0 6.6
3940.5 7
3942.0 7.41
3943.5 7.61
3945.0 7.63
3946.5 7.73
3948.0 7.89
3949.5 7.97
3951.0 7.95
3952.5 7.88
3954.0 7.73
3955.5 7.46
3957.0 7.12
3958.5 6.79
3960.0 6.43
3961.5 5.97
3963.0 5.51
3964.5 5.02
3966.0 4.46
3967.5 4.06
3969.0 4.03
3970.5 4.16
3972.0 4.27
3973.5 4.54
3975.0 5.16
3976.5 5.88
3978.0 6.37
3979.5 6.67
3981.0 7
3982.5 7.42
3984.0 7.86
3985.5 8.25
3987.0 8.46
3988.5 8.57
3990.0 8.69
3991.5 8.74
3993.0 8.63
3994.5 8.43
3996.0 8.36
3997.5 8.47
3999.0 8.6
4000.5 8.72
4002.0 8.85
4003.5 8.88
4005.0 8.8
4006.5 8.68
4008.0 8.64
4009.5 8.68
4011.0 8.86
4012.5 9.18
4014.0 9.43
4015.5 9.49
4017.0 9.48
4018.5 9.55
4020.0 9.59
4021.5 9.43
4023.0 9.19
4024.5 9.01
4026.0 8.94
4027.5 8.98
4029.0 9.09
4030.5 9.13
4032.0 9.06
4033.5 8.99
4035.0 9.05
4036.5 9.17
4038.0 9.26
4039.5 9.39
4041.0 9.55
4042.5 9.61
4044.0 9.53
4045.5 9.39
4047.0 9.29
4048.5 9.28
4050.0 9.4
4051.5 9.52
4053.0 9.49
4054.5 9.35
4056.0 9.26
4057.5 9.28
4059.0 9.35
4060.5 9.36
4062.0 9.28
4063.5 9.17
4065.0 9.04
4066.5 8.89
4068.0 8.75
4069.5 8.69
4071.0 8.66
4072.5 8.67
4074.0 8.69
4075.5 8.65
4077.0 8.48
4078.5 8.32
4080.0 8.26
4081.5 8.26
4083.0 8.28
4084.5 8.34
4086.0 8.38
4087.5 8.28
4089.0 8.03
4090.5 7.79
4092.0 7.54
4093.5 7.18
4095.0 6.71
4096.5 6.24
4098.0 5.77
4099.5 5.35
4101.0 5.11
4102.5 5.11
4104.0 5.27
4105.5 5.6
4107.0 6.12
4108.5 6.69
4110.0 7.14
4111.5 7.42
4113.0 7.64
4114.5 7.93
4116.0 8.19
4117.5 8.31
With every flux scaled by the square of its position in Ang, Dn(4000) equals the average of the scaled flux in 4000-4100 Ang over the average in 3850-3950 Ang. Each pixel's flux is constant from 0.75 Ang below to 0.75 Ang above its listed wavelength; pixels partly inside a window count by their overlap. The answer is 1.33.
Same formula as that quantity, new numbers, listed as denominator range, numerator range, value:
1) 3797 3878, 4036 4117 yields 1.44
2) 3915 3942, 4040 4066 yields 1.36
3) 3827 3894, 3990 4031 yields 1.58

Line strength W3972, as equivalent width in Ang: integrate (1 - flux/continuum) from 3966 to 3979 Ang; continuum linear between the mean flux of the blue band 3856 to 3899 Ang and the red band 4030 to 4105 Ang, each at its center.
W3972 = 4.6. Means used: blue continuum 6.53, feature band 4.82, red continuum 8.41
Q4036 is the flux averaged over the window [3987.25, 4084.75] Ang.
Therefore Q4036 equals 8.99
